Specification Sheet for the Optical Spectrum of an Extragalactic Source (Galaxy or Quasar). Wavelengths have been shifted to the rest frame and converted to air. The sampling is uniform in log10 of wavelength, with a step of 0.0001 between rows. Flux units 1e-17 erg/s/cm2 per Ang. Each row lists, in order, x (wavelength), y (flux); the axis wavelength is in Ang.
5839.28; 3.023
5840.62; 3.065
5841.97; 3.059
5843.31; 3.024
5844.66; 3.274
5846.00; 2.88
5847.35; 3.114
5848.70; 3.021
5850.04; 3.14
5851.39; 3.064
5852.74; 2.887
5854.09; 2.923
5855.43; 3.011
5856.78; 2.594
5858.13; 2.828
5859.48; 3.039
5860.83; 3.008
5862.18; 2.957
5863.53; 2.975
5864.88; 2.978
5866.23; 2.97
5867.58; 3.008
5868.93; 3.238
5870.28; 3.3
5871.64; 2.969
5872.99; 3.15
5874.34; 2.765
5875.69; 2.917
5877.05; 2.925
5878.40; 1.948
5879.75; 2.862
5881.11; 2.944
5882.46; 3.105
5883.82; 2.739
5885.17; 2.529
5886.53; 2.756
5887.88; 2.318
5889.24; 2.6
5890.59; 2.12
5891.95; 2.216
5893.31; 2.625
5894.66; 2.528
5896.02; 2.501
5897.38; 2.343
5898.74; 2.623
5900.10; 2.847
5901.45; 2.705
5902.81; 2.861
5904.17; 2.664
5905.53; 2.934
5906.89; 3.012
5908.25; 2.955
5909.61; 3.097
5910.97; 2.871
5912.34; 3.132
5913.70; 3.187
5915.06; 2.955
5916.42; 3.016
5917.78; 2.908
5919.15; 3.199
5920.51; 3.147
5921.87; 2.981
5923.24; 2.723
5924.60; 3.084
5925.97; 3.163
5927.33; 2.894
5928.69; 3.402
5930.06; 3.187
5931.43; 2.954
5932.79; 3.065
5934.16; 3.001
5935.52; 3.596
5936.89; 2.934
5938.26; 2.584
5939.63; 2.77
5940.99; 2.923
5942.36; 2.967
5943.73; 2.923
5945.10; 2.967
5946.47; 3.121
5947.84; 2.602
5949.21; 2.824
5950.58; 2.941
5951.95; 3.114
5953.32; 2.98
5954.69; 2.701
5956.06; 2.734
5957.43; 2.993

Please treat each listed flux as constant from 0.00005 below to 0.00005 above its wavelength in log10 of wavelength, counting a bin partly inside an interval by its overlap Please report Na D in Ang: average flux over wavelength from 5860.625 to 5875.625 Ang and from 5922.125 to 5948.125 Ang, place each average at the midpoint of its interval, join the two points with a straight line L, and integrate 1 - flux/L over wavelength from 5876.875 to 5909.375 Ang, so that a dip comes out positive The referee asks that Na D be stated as 3.9 Ang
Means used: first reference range 3.03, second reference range 3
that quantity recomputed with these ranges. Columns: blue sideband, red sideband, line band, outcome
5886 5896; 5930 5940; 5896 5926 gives -2.30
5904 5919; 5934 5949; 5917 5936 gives -0.78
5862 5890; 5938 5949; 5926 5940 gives -0.91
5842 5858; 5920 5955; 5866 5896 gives 2.48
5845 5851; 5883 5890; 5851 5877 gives -1.06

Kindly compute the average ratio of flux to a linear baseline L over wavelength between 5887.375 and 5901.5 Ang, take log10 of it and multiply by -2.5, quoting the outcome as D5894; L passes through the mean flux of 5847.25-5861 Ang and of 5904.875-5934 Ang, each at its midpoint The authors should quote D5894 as 0.21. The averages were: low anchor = 2.96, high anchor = 3.04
